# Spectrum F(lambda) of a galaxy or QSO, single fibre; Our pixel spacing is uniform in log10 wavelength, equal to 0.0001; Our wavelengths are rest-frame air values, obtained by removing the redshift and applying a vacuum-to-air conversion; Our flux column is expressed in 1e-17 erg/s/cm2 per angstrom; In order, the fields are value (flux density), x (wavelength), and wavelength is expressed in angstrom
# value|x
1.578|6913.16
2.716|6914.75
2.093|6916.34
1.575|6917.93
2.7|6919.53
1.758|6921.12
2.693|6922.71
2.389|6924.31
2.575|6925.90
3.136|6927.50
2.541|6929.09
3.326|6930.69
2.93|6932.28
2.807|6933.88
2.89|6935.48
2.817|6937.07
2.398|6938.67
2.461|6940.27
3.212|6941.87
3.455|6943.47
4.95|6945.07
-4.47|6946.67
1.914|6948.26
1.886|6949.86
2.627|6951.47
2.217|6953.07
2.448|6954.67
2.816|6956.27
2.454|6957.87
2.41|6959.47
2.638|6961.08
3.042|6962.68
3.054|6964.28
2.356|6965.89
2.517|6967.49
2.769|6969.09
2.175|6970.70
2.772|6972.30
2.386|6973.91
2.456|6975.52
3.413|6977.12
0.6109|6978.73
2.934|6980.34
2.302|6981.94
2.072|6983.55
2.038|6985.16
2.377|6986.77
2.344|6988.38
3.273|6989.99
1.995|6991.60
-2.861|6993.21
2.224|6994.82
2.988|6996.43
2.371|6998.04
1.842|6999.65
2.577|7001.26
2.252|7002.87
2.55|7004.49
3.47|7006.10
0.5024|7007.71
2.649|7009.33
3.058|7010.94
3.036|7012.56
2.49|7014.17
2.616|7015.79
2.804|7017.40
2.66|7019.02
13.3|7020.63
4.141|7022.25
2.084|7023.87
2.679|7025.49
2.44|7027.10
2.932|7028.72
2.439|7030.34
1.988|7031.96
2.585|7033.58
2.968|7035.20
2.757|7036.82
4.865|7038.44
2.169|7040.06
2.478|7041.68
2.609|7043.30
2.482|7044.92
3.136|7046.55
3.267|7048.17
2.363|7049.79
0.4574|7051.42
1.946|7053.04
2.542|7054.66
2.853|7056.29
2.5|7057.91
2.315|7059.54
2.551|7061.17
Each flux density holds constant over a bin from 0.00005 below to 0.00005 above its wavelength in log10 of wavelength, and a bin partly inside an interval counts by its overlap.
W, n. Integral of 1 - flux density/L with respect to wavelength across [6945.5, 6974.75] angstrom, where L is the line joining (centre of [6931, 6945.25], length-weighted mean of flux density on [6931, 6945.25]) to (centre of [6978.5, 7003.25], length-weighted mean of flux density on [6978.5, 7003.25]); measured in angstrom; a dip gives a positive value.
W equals 4.46 angstrom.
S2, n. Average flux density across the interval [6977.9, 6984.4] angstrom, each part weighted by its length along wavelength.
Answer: 1.98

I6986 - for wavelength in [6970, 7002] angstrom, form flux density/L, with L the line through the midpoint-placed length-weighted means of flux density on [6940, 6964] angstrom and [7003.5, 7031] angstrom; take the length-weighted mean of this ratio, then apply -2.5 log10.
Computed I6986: 0.30 mag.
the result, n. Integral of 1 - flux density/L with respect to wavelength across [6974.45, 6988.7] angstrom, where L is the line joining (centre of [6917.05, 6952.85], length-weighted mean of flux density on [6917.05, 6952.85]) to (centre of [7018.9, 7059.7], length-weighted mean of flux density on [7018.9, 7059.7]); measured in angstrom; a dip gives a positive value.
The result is 2.1 angstrom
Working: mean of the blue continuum 2.39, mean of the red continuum 3.05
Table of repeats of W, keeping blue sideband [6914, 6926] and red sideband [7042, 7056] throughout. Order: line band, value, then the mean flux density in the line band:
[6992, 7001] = 3.55 angstrom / 1.42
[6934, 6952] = 0.77 angstrom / 2.21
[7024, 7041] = -2.80 angstrom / 2.75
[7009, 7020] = -2.72 angstrom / 2.94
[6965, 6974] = -0.71 angstrom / 2.51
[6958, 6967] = -1.37 angstrom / 2.68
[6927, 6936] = -2.46 angstrom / 2.93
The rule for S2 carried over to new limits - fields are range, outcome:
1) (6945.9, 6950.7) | -0.179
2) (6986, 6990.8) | 2.66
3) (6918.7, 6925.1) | 2.38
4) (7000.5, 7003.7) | 2.41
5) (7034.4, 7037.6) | 2.86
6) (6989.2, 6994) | 0.806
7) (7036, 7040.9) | 3.26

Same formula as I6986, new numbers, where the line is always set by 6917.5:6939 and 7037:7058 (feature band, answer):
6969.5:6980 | 0.12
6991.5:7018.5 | 0.20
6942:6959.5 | 0.25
